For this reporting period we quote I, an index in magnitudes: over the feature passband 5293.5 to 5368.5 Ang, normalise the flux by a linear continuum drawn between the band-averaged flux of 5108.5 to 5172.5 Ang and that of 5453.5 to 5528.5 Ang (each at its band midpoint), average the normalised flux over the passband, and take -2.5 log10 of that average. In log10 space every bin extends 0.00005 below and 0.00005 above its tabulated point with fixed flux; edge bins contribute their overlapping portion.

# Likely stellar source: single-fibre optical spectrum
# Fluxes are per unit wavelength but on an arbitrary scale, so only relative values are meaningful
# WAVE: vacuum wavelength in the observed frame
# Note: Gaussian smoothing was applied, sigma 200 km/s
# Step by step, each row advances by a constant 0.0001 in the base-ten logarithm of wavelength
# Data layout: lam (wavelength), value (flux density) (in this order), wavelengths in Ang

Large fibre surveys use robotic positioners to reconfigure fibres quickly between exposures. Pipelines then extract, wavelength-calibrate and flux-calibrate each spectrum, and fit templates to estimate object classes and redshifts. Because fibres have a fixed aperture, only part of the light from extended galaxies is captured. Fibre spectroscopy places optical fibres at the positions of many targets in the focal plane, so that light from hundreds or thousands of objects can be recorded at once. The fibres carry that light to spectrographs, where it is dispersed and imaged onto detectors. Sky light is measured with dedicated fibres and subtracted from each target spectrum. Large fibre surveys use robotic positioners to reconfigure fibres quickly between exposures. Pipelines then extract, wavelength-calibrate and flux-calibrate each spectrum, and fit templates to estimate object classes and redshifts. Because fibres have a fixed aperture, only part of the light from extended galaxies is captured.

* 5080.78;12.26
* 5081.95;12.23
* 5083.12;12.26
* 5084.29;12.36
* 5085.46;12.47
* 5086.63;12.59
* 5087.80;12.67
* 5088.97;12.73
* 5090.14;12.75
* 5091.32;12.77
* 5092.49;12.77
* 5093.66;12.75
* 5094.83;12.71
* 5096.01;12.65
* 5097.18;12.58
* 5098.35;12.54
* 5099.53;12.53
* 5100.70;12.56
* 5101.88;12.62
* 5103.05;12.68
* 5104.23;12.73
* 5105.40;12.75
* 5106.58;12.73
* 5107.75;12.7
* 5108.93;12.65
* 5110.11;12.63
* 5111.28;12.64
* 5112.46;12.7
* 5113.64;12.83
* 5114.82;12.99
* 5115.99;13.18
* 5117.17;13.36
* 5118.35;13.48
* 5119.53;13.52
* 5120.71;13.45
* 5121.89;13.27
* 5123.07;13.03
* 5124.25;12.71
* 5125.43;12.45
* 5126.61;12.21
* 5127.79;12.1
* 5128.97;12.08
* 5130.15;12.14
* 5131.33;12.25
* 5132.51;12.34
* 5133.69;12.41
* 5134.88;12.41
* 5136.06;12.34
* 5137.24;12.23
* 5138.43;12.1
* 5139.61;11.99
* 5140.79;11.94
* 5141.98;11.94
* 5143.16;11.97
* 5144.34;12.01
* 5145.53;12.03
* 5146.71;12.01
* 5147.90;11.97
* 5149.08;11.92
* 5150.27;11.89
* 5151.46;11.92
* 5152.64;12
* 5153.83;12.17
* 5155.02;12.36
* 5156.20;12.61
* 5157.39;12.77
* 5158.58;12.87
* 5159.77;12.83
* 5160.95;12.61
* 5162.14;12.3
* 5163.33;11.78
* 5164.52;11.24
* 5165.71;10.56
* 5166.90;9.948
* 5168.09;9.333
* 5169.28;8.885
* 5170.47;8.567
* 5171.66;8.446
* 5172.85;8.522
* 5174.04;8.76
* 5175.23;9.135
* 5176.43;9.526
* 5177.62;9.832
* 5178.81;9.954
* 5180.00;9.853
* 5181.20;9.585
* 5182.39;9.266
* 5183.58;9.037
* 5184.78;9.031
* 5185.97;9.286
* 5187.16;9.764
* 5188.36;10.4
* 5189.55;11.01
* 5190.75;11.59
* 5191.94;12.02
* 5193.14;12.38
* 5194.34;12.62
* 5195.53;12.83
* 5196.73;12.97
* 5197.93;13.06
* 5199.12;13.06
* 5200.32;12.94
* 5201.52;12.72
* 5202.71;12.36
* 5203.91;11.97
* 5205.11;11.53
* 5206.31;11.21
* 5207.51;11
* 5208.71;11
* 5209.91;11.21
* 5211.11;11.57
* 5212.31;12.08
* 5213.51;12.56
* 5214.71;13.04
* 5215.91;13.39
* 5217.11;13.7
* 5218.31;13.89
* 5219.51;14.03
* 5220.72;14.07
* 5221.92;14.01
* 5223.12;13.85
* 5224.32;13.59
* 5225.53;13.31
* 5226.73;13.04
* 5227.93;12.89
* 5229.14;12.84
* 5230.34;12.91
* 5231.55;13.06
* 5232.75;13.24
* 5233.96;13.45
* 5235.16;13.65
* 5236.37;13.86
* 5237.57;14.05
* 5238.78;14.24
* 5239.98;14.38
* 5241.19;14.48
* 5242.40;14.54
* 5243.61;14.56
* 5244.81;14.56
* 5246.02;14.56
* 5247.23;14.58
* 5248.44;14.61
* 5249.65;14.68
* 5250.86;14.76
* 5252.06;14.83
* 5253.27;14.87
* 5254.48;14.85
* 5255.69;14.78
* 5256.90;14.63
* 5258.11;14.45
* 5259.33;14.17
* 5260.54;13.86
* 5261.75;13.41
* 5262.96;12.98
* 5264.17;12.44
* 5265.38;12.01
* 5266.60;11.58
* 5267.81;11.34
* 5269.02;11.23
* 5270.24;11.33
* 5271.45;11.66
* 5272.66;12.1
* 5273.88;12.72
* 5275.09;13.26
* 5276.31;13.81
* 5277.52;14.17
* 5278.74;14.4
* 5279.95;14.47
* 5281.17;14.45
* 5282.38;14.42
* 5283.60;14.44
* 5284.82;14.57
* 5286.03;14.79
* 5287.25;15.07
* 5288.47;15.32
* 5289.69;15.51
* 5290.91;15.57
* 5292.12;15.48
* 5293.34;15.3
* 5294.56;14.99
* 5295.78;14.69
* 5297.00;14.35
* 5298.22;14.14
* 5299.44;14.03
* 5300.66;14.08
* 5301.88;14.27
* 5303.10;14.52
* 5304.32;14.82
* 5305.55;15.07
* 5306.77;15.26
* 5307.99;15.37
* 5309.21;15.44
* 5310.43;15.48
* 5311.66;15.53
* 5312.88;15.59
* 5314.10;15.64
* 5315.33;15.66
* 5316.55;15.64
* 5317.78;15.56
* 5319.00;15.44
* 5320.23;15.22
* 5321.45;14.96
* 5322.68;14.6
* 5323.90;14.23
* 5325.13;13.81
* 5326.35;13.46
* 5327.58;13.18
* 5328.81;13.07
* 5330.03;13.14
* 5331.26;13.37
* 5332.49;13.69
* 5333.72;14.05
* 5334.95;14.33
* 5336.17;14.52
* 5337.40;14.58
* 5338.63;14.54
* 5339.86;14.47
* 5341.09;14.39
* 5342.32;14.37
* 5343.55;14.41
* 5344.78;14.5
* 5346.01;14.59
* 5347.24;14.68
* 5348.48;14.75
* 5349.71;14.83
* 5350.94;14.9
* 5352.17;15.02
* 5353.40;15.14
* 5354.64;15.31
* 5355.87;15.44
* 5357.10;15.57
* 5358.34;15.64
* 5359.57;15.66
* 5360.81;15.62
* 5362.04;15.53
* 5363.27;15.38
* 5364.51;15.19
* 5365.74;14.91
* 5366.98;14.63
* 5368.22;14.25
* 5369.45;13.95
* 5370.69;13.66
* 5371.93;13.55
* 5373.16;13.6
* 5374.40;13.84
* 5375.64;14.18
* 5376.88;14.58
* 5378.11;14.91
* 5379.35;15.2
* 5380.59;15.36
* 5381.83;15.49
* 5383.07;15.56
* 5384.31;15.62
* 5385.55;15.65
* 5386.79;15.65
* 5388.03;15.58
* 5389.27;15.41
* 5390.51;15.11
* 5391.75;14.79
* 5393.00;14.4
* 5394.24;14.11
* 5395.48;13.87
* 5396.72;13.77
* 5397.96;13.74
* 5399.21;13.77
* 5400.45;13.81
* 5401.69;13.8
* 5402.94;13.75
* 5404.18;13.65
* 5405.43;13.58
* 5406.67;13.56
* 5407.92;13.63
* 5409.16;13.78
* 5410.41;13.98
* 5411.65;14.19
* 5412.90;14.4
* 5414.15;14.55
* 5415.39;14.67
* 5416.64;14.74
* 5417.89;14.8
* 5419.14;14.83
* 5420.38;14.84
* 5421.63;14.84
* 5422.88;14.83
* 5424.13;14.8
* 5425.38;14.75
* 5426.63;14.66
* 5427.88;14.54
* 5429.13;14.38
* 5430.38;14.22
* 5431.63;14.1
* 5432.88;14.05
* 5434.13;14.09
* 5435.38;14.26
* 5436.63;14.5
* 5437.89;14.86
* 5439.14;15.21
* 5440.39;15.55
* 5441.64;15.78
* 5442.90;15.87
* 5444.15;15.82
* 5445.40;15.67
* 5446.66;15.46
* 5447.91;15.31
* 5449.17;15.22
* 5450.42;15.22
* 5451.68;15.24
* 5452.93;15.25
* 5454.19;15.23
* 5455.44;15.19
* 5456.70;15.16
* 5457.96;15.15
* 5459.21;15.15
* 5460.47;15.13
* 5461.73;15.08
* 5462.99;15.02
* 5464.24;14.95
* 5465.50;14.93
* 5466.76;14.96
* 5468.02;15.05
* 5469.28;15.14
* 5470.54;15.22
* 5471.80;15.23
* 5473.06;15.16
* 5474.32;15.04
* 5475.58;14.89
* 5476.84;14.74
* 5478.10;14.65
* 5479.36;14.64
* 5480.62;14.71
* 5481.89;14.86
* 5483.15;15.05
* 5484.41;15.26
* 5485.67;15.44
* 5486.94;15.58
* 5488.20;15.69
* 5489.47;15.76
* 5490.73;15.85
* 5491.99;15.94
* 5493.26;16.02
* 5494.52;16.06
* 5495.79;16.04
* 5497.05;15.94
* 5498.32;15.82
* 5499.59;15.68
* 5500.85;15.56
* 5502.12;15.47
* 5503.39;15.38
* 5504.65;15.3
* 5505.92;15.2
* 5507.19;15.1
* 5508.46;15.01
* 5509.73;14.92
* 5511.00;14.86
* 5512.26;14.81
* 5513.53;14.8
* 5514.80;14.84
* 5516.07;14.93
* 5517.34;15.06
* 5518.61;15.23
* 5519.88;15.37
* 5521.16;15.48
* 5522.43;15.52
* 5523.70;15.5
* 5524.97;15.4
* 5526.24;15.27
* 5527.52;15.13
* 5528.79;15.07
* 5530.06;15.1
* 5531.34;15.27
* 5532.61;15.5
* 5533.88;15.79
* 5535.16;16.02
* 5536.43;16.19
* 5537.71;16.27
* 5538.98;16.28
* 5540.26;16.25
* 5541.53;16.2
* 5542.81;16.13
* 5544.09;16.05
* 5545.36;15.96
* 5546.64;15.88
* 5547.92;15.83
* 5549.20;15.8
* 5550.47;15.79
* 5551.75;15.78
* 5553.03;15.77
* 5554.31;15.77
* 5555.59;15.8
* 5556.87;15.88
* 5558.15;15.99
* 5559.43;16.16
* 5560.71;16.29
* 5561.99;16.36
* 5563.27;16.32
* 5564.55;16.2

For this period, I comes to -0.07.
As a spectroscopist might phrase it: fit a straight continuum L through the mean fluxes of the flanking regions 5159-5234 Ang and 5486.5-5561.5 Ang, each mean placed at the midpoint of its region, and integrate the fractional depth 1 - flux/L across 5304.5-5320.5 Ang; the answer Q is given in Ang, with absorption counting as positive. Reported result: -3.0 Ang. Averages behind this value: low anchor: 11.6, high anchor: 15.6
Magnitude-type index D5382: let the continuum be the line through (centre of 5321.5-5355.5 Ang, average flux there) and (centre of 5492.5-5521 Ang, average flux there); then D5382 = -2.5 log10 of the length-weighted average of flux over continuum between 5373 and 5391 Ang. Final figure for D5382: -0.04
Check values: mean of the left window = 14.3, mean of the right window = 15.3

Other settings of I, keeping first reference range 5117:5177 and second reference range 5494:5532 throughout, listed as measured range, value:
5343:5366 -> -0.10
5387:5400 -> -0.03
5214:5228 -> -0.10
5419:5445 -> -0.02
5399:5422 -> 0.01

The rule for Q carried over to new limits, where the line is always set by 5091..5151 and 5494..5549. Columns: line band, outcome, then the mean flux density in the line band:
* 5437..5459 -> -0.55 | 15.3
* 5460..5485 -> 0.28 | 15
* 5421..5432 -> 0.17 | 14.6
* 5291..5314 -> -1.75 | 14.9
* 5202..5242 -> 0.80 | 13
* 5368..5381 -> 0.15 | 14.3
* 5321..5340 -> 0.16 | 14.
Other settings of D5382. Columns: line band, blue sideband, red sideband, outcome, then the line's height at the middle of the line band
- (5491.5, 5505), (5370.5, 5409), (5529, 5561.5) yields -0.02 mag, 15.5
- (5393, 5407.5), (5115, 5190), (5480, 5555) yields 0.03 mag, 14.2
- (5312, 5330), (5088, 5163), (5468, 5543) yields -0.05 mag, 14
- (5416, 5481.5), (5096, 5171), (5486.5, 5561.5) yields 0.00 mag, 15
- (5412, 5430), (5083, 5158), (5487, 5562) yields 0.01 mag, 14.8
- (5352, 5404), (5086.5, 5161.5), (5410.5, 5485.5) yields -0.03 mag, 14.4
